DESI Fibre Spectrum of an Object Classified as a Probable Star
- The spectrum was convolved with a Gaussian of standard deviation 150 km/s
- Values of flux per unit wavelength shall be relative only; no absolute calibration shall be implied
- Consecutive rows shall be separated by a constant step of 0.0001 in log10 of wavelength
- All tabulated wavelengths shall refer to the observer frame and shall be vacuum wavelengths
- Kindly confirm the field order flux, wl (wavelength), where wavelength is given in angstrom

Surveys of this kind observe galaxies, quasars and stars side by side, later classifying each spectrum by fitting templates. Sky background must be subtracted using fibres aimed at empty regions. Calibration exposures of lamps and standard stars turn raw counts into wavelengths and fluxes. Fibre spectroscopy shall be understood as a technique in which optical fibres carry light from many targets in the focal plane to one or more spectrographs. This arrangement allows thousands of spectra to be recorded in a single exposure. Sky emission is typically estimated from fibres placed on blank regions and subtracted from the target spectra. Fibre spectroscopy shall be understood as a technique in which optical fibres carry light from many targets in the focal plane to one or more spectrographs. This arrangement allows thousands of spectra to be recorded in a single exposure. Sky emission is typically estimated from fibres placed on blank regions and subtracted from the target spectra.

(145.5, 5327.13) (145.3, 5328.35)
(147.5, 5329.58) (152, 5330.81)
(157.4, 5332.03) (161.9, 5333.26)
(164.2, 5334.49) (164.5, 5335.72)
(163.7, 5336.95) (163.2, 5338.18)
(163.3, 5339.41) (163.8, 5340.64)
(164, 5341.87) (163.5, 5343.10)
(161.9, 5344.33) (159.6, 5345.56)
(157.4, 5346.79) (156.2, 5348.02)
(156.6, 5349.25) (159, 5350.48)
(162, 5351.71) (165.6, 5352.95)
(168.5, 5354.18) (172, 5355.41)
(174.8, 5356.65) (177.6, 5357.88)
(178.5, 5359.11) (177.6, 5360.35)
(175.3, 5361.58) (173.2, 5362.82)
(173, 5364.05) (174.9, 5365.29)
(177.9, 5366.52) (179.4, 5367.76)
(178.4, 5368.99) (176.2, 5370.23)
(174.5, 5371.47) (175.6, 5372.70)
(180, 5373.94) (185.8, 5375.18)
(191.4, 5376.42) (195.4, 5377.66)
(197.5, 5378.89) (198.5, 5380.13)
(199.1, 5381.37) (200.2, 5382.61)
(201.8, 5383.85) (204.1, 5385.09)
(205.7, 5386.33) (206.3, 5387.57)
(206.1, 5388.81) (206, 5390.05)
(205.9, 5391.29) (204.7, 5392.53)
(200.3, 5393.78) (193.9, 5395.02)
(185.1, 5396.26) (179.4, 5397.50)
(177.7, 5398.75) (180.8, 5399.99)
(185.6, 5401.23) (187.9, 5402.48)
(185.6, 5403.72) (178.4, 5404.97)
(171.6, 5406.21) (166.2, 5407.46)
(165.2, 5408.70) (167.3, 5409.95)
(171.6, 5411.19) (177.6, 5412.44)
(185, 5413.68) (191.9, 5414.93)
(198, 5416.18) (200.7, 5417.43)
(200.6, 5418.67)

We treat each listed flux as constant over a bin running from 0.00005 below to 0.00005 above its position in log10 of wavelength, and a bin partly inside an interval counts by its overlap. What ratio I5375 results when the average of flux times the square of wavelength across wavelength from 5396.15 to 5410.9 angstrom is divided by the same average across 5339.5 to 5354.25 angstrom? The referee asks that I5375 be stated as 1.1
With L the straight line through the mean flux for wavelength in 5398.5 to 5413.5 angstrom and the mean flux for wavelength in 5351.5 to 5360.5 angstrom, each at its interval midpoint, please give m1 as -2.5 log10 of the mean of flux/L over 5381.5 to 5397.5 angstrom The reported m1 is -0.15 mag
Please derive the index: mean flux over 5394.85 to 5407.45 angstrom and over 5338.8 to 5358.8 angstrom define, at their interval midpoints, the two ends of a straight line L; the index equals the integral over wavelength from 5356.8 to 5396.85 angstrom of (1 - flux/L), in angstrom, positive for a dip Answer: -3.6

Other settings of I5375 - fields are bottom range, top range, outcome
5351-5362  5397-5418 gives 1.07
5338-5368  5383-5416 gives 1.14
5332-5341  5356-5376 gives 1.10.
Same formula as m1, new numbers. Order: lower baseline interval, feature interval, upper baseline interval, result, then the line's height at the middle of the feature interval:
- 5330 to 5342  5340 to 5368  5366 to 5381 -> 0.03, 173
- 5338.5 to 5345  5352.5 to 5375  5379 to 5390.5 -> 0.05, 183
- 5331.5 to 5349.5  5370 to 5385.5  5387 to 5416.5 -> -0.08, 177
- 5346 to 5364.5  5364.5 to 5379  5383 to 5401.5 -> 0.00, 181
